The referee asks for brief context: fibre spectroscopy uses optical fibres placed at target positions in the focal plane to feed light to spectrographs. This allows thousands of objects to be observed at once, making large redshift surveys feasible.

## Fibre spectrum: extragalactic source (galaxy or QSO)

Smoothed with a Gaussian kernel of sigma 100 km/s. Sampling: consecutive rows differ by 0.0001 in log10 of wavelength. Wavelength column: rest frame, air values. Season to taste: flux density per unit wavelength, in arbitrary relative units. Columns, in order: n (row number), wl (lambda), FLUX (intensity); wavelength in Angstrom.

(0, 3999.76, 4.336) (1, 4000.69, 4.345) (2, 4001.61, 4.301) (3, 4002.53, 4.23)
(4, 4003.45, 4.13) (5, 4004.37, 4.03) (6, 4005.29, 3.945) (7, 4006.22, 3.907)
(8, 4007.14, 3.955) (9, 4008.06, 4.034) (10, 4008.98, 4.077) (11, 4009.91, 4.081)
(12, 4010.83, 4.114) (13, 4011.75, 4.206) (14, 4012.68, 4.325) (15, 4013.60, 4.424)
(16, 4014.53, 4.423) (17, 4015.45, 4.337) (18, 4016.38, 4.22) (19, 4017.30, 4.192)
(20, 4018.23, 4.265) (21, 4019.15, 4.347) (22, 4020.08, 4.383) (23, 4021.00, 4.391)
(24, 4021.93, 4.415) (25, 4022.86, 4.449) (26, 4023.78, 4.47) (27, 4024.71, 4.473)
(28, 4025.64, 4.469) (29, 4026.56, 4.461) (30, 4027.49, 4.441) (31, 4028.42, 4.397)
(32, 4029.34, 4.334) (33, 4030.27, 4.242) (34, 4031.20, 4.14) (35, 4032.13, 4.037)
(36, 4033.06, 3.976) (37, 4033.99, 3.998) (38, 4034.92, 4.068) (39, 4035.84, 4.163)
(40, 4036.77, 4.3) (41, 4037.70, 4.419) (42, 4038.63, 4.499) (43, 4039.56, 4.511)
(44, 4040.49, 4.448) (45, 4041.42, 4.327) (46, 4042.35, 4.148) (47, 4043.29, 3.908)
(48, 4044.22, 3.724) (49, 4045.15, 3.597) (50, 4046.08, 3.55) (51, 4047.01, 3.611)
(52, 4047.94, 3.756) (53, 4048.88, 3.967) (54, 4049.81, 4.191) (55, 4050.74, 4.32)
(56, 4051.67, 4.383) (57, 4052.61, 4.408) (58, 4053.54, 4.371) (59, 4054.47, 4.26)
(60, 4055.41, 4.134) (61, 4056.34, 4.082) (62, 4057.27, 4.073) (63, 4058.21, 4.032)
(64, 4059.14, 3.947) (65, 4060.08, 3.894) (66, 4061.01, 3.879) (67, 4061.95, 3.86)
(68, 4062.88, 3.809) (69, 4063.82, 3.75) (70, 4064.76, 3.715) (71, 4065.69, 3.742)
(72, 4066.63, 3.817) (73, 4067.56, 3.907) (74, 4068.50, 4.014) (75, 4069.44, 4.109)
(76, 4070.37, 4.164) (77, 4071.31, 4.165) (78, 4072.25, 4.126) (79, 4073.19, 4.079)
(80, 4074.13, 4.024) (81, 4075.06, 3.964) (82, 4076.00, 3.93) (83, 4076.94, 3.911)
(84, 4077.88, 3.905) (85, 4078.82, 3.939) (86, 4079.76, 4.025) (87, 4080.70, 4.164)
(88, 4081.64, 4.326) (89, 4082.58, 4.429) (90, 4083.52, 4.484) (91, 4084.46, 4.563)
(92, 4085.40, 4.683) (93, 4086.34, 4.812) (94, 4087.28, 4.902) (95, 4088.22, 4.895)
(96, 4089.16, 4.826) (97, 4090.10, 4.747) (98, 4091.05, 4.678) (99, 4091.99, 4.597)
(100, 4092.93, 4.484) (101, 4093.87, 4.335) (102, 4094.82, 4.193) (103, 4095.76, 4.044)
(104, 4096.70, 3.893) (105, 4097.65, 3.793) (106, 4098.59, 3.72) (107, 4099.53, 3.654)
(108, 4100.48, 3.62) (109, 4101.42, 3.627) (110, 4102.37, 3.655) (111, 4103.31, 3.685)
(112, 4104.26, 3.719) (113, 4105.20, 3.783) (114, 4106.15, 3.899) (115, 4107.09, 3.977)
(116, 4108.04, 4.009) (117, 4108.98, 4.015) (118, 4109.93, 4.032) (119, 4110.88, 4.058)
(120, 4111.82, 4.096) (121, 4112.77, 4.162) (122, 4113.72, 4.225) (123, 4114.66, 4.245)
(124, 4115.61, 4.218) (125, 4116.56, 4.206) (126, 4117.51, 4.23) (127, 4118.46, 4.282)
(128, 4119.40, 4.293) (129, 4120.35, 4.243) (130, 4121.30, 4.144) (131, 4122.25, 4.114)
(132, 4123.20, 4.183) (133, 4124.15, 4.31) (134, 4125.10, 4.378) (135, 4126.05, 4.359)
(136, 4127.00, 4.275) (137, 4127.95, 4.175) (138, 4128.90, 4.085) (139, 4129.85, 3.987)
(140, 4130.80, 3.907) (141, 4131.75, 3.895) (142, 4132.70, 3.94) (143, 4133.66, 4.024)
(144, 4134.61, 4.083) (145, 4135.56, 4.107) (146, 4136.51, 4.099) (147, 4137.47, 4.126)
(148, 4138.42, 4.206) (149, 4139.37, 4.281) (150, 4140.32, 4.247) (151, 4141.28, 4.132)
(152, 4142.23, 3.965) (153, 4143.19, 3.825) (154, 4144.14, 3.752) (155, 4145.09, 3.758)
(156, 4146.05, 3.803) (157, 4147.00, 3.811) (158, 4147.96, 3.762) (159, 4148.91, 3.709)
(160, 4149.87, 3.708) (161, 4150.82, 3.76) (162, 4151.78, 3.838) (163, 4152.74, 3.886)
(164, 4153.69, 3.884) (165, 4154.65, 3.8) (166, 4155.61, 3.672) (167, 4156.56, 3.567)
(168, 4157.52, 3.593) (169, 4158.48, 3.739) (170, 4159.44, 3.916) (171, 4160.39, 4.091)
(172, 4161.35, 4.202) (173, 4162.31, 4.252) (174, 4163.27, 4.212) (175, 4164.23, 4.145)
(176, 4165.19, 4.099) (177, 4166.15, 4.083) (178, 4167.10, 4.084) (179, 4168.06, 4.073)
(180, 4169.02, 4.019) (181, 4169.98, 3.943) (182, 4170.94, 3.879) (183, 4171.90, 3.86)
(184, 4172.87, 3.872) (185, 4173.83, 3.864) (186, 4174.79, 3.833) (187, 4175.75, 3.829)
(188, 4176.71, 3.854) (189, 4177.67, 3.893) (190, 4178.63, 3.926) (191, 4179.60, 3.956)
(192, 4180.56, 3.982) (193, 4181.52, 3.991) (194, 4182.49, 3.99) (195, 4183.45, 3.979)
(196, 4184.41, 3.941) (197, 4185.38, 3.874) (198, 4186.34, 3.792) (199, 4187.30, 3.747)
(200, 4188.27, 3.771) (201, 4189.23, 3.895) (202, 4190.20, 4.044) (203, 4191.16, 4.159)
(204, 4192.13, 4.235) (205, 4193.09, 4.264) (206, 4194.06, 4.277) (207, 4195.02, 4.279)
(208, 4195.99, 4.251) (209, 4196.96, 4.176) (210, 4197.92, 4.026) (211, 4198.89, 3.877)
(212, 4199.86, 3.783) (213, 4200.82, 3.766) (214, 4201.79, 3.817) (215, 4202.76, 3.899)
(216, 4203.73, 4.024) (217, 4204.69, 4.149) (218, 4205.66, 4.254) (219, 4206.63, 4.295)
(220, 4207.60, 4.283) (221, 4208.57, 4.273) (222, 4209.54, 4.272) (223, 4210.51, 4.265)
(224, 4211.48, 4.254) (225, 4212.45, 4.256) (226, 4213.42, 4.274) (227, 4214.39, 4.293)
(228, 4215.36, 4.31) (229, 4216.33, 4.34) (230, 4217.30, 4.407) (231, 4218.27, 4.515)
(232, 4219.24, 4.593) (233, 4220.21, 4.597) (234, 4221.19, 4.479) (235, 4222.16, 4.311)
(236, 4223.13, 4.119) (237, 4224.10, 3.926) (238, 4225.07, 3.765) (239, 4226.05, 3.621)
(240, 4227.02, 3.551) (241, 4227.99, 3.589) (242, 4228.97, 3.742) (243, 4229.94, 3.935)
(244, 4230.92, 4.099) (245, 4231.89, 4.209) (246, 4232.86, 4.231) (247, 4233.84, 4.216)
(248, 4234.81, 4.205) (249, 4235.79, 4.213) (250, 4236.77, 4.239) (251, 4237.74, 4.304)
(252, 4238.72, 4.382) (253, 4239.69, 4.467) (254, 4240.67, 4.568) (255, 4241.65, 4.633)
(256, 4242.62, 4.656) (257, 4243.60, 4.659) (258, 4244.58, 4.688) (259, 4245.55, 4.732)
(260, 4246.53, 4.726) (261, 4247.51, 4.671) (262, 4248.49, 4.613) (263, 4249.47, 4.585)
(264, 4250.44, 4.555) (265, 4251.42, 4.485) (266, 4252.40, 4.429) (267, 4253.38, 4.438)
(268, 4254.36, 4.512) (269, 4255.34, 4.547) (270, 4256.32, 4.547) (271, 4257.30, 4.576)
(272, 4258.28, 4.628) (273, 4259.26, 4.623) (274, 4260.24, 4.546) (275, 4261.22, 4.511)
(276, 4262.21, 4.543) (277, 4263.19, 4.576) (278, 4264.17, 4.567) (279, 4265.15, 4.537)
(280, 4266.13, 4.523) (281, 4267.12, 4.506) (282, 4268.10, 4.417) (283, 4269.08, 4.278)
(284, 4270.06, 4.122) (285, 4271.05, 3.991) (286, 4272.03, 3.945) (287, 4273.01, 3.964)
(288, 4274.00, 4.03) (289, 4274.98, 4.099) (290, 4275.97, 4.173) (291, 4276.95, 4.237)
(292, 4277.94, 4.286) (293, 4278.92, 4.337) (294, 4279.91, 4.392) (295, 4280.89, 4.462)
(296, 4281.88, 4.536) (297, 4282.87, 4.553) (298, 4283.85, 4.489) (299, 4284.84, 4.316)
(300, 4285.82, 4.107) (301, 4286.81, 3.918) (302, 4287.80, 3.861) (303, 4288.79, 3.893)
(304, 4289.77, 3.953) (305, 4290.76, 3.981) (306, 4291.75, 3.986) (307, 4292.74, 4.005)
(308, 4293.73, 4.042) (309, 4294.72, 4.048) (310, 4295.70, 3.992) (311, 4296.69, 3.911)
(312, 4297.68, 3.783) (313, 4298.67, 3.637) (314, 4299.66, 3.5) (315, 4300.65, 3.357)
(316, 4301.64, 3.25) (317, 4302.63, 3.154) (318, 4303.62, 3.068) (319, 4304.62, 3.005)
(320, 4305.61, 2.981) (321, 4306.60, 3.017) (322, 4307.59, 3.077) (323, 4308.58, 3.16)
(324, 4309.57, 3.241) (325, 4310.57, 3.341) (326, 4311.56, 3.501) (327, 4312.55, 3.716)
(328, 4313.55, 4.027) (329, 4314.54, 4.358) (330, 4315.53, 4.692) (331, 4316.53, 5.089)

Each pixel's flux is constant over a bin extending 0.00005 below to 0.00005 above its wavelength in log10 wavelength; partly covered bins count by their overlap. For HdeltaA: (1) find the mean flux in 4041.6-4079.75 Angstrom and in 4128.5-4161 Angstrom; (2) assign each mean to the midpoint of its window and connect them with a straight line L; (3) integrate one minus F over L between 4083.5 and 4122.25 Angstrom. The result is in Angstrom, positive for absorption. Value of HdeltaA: -2.3 Angstrom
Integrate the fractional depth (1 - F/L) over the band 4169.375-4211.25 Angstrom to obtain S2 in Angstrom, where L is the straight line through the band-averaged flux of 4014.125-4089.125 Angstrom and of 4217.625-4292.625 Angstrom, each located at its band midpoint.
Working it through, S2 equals 2.6 Angstrom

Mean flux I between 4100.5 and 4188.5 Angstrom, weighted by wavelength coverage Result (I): 3.98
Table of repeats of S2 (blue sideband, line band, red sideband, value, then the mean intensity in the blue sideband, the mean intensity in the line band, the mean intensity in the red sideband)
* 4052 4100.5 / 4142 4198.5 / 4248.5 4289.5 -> 4.20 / 4.16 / 3.94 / 4.36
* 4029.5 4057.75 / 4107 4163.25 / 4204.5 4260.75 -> 2.63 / 4.12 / 4.03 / 4.34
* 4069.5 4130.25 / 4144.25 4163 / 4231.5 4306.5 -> 1.57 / 4.17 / 3.83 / 4.21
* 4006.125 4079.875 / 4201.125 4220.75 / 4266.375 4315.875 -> -1.47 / 4.12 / 4.26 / 3.89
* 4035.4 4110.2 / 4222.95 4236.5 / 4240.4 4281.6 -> 1.33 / 4.1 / 3.96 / 4.45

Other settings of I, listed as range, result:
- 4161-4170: 4.12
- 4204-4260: 4.34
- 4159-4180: 4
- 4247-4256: 4.54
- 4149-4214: 3.99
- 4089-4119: 4.08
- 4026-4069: 4.08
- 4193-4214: 4.13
